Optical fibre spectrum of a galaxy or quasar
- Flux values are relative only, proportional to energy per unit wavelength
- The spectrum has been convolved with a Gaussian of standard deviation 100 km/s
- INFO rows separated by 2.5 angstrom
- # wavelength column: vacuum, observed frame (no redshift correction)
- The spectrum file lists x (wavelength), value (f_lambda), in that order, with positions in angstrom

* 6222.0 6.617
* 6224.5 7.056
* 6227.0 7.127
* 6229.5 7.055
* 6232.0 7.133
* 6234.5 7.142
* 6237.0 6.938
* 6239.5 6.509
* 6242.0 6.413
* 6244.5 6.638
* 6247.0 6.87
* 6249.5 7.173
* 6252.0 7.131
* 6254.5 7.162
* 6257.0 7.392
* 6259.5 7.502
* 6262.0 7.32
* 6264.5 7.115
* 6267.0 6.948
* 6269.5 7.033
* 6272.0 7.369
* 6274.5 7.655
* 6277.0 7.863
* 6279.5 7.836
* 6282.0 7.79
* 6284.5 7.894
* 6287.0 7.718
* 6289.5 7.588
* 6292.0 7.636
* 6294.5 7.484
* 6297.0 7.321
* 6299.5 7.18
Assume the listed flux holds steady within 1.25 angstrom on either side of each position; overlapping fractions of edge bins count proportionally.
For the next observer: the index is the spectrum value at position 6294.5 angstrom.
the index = 7.484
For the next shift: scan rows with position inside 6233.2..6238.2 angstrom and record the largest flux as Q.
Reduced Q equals 7.142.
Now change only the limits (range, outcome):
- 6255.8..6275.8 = 7.655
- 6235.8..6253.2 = 7.173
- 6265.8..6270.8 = 7.033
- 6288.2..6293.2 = 7.636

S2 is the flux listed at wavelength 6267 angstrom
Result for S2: 6.948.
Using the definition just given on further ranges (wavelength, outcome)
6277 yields 7.863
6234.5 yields 7.142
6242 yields 6.413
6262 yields 7.32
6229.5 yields 7.055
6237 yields 6.938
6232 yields 7.133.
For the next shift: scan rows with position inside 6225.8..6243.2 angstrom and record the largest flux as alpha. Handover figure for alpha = 7.142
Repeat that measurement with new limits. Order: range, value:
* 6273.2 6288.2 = 7.894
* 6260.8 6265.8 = 7.32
